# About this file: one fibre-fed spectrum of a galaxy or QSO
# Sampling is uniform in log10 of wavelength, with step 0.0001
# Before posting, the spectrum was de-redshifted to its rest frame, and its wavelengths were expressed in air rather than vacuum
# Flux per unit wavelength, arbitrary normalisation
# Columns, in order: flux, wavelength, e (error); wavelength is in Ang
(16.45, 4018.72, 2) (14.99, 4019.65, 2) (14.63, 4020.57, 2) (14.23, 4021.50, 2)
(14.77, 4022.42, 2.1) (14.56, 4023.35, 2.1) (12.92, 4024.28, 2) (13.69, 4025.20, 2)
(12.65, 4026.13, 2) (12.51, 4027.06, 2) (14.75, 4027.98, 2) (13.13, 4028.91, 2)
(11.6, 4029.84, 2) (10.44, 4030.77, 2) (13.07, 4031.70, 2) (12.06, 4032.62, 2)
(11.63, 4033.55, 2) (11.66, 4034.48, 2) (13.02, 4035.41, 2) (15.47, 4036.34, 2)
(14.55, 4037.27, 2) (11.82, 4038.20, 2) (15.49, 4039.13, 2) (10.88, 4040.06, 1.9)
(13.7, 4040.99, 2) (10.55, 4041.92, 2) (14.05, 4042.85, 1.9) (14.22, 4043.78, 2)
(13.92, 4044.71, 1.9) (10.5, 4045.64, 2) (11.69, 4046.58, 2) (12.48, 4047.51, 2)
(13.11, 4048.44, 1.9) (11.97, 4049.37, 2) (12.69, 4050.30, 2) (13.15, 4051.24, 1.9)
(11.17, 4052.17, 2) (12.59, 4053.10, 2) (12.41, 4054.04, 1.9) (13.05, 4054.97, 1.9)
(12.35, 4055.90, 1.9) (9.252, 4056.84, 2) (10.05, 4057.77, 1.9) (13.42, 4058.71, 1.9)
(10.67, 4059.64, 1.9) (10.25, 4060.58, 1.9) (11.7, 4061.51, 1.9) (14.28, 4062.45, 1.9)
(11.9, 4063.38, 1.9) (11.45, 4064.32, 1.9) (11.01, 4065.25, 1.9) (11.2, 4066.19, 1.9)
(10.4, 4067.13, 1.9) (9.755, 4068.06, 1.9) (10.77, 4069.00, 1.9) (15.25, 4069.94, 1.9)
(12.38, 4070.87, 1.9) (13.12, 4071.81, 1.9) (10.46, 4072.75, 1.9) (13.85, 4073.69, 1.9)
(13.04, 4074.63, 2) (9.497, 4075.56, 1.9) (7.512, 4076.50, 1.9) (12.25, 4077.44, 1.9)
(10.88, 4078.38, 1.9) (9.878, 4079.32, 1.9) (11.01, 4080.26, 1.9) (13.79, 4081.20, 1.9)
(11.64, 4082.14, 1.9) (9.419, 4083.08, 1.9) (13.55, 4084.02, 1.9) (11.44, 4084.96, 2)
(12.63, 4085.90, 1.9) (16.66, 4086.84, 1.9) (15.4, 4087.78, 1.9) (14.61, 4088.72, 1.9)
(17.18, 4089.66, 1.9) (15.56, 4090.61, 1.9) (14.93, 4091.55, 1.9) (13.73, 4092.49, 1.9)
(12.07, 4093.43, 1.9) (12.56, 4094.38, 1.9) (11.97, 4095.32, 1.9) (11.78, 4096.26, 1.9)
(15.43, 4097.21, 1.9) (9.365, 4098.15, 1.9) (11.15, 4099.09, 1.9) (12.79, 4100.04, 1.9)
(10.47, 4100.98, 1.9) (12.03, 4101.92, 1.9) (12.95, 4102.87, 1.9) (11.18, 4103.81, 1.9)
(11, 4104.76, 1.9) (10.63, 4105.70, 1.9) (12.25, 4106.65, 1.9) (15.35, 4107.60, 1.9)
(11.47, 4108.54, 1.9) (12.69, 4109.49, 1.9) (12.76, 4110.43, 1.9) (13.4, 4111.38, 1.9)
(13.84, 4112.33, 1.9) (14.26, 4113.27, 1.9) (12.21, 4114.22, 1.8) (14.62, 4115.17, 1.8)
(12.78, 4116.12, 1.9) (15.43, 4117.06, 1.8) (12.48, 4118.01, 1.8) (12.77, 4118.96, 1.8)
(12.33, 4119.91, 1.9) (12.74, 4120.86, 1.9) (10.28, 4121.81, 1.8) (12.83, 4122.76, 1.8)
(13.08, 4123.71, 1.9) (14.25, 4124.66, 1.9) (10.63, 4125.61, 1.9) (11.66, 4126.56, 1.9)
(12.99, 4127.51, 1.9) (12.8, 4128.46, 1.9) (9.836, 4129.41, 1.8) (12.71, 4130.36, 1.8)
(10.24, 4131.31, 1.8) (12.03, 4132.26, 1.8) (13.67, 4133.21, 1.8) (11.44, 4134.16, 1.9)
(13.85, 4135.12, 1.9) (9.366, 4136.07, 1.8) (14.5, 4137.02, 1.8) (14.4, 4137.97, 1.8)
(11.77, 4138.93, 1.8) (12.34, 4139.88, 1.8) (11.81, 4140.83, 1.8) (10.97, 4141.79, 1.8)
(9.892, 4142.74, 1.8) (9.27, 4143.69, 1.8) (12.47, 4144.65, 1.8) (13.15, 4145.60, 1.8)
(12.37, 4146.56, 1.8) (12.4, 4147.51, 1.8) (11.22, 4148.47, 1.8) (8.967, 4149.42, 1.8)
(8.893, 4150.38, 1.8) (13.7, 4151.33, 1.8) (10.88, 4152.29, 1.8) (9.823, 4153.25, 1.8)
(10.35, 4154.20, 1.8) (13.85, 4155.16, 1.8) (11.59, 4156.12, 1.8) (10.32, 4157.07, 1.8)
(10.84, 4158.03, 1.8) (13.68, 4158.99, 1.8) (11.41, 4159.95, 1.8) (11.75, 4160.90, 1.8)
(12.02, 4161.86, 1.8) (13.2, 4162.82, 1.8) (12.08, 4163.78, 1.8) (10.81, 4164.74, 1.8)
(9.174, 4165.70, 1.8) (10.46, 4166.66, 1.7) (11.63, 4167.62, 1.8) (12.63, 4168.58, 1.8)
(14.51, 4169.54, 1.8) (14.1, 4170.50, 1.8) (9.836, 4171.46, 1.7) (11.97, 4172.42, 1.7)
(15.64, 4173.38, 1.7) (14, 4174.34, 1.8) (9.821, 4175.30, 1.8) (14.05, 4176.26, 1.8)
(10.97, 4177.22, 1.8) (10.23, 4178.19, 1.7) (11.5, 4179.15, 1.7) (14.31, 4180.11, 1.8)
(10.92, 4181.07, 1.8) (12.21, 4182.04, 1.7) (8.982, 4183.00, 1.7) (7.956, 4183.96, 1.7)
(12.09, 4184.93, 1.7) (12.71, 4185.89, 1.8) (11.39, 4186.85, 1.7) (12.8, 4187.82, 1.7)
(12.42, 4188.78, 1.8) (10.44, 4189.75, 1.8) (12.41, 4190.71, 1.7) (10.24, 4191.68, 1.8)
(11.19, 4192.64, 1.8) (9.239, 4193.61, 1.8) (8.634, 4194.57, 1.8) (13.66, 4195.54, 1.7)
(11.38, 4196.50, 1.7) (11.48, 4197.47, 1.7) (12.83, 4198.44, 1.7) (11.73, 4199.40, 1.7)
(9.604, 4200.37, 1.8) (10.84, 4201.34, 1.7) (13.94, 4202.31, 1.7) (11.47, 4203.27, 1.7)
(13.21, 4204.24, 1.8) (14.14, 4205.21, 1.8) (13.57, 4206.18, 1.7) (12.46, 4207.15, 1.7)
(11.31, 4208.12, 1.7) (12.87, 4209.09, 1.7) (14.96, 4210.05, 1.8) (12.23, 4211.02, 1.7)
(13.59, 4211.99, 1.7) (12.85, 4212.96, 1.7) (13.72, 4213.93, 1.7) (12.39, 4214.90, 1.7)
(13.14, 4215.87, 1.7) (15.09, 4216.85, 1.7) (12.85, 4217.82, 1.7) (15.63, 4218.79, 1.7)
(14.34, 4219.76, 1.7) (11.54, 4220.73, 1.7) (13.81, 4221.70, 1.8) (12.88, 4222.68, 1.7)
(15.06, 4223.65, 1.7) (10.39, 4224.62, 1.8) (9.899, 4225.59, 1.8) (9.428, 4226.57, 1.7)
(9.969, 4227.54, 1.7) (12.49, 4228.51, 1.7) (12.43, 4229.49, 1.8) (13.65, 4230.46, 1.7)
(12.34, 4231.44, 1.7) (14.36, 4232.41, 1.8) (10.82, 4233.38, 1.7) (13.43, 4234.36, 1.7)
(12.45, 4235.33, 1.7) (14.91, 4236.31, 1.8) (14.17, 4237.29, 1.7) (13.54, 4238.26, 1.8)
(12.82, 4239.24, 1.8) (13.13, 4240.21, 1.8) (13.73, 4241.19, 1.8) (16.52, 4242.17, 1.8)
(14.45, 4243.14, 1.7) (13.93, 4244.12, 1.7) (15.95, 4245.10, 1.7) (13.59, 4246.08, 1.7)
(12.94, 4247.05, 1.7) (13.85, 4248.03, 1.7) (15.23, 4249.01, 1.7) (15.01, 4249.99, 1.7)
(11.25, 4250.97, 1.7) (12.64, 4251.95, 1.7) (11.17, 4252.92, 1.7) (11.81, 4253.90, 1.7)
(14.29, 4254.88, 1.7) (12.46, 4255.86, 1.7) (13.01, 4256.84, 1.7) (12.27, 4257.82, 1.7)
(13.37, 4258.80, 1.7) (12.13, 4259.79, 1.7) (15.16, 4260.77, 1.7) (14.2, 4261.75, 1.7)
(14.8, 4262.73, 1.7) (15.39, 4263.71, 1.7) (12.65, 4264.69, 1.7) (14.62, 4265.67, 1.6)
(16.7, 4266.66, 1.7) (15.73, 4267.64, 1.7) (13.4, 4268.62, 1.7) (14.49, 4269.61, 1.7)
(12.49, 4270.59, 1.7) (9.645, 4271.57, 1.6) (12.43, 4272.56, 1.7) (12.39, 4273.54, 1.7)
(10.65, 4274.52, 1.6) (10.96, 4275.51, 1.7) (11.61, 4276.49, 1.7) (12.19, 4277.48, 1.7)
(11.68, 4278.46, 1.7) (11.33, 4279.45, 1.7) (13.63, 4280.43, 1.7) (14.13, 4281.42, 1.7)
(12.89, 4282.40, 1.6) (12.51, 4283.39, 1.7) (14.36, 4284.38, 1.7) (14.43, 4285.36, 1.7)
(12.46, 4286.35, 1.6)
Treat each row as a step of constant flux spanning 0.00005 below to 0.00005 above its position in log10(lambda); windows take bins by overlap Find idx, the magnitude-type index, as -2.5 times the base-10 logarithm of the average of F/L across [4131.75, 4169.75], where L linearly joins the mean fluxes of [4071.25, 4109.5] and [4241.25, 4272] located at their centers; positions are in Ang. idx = 0.10 mag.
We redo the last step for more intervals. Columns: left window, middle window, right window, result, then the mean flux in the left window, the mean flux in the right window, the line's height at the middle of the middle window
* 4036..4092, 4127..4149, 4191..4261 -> 0.054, 12.4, 12.8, 12.6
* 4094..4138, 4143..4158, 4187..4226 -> 0.108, 12.4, 12.4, 12.4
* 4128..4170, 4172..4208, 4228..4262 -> 0.057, 11.7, 13.4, 12.4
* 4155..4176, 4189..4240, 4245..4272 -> 0.033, 12.1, 13.6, 12.8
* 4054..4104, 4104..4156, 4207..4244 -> 0.028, 12.2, 13.1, 12.5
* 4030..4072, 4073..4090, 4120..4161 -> -0.029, 12.2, 11.8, 12.1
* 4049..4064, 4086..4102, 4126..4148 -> -0.125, 11.9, 12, 12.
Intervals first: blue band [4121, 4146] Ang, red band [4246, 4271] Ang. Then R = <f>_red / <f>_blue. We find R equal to 1.14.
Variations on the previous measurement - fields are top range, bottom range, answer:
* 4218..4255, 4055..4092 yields 1.08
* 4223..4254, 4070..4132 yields 1.04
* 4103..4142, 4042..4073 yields 1.04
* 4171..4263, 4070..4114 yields 1.01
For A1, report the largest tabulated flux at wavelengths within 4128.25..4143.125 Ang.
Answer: 14.5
